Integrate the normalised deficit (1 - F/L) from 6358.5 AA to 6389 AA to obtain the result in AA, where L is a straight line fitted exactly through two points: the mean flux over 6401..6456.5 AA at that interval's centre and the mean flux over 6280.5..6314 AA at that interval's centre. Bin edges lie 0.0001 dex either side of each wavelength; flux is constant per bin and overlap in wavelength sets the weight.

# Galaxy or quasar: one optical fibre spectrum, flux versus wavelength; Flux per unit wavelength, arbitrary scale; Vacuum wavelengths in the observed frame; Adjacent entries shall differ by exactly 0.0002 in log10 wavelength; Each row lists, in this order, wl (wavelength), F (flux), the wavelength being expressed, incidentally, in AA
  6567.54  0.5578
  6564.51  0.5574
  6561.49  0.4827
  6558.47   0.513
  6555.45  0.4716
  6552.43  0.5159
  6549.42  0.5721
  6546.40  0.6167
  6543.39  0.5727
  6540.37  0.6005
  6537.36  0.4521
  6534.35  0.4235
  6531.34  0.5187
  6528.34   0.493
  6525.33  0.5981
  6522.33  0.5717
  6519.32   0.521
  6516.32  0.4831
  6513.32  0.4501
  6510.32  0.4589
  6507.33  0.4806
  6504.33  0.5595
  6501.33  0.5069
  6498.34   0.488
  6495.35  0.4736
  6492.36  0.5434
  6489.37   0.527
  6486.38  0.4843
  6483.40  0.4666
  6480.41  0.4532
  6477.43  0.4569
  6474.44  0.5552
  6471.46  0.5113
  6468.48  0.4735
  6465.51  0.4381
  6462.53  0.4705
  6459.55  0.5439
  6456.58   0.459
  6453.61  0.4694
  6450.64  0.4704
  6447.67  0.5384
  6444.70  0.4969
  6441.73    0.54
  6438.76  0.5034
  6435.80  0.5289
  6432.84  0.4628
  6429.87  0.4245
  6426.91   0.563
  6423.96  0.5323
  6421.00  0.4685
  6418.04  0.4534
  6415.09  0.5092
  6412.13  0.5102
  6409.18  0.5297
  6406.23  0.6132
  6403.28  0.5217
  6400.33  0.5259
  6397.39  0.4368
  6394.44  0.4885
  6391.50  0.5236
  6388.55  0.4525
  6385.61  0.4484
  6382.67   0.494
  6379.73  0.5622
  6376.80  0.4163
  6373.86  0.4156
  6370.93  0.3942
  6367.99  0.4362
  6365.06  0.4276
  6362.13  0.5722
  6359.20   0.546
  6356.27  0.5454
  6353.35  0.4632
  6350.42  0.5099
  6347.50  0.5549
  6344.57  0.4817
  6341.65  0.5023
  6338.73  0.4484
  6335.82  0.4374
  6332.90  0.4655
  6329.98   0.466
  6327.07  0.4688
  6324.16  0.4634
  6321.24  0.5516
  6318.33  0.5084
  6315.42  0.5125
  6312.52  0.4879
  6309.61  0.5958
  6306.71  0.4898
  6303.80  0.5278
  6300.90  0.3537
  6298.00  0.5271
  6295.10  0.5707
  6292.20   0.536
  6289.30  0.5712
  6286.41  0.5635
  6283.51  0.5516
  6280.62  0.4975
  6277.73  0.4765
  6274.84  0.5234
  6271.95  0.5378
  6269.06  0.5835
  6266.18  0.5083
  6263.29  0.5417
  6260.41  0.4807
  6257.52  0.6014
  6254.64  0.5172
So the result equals 2.70 AA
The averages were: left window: 0.524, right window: 0.507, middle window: 0.468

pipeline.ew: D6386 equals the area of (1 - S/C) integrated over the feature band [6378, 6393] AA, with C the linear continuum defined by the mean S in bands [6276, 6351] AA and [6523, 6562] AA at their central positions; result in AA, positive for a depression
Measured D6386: 0.5 AA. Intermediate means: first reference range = 0.505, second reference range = 0.528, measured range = 0.495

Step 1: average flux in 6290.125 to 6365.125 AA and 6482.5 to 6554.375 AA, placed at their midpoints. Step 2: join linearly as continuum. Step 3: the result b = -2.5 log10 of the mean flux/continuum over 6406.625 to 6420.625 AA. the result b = 0.00 mag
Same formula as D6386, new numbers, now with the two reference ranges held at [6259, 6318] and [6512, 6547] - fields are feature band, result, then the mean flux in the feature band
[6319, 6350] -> 2.2 AA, 0.485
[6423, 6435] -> 0.6 AA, 0.496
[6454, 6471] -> 1.4 AA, 0.479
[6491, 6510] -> 0.6 AA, 0.505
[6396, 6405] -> 0.4 AA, 0.499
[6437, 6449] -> 0.1 AA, 0.519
